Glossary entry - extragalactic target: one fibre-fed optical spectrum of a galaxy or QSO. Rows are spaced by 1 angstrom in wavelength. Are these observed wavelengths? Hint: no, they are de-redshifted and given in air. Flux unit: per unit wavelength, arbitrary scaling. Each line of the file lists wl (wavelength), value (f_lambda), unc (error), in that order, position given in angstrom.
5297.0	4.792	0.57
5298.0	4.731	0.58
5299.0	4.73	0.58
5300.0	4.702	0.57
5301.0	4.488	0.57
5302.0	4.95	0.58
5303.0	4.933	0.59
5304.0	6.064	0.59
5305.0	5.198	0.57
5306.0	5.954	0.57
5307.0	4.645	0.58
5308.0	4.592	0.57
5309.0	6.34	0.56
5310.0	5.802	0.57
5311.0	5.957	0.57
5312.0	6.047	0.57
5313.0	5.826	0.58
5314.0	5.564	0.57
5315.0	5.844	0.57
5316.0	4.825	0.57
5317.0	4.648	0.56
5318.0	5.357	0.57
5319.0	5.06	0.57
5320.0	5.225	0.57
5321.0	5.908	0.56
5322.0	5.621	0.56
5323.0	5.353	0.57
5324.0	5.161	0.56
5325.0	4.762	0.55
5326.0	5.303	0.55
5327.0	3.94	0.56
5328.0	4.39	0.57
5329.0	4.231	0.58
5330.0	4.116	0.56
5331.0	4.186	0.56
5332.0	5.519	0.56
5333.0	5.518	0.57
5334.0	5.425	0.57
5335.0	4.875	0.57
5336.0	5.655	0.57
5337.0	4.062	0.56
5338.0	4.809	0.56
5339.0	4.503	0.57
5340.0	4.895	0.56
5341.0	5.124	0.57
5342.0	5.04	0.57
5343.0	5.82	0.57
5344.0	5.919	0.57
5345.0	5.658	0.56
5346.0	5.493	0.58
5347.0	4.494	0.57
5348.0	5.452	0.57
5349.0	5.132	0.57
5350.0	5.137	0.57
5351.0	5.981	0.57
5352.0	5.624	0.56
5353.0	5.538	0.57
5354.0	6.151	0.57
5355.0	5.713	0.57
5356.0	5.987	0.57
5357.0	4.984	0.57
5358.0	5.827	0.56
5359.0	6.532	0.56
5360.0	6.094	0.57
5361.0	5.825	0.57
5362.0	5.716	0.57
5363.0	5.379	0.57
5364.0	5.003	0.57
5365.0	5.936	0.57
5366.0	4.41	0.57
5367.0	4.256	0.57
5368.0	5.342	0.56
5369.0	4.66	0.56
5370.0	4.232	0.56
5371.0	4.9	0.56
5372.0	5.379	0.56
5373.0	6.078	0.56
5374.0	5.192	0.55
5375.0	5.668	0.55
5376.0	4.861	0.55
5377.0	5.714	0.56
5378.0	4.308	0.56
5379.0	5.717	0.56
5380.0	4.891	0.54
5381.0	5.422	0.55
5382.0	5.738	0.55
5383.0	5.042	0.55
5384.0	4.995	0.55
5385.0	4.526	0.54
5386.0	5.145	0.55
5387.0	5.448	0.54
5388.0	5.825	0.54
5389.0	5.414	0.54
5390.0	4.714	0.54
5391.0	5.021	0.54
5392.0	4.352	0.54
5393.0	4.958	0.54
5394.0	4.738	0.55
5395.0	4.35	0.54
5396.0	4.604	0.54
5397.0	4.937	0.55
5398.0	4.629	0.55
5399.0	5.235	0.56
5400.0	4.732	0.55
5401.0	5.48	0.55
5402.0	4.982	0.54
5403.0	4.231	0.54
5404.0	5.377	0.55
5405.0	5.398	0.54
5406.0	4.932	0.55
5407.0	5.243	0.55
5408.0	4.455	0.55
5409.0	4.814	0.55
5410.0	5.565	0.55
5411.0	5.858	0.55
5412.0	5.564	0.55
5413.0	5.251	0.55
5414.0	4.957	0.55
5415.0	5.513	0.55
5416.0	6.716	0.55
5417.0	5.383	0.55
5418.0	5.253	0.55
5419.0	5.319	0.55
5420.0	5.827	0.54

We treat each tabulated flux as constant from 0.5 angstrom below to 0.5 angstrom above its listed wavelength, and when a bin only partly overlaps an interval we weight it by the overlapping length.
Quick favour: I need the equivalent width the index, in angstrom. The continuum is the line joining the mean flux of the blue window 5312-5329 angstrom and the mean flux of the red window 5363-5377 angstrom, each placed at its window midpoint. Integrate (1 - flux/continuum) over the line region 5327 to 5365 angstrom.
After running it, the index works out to -1.1 angstrom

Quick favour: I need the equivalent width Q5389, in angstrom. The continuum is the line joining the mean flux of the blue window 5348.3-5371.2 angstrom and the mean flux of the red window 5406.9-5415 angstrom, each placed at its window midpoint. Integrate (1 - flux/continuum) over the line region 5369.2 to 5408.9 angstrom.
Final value 2.00 angstrom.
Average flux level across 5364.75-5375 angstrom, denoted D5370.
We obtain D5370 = 5.05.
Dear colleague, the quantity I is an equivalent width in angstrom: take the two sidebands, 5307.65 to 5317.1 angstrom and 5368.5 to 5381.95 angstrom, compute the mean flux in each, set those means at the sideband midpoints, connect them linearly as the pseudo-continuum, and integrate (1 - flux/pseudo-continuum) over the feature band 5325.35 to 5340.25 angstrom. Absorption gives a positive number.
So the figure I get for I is 1.9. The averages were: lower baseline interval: 5.6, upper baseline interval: 5.18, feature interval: 4.76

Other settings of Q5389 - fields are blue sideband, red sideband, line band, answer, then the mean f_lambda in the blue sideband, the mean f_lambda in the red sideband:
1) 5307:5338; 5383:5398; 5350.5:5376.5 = -2.2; 5.16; 4.92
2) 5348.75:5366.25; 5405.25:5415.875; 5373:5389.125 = 0.6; 5.63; 5.27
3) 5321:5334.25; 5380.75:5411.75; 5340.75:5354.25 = -1.4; 4.91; 5.04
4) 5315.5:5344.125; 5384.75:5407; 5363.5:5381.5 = -0.5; 5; 4.97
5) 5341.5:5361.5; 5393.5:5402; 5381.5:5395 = -0.1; 5.62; 4.85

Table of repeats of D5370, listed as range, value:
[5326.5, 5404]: 5.14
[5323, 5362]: 5.24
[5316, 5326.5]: 5.22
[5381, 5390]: 5.24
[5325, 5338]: 4.77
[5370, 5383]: 5.27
